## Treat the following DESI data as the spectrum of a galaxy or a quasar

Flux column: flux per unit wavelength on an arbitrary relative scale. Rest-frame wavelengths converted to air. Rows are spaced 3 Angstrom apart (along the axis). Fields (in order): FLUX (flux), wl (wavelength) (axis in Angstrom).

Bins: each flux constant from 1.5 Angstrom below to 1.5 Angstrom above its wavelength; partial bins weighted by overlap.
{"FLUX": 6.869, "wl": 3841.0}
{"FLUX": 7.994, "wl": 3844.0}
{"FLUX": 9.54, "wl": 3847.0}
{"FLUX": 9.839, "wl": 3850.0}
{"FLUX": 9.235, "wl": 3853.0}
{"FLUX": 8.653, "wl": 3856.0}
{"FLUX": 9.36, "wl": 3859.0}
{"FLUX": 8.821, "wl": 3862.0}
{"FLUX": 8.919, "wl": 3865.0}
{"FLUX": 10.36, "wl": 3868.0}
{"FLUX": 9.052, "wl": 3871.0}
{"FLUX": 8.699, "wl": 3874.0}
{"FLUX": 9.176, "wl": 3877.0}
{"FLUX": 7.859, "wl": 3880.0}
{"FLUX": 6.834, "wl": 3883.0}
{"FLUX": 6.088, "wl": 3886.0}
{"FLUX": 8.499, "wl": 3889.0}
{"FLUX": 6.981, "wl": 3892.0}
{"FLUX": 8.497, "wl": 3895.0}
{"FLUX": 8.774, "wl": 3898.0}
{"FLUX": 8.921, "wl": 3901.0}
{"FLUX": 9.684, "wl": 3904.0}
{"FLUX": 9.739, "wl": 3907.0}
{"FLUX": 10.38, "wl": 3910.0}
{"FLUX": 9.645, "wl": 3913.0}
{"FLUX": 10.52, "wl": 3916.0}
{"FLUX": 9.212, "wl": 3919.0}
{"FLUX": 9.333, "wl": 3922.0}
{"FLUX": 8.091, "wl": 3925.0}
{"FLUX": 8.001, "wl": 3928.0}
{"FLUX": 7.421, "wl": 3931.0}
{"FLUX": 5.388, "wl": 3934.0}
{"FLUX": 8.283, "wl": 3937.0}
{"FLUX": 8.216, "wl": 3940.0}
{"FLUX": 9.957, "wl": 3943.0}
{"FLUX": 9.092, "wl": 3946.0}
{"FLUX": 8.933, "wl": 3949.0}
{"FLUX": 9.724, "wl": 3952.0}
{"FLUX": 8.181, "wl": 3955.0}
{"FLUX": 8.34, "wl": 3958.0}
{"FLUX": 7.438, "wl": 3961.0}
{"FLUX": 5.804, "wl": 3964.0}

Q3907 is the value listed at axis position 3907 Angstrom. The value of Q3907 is 9.739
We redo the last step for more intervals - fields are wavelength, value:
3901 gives 8.921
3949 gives 8.933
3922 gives 9.333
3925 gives 8.091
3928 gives 8.001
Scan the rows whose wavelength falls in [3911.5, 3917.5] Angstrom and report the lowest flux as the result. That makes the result 9.645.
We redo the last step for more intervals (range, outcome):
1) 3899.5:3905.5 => 8.921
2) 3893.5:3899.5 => 8.497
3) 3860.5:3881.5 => 7.859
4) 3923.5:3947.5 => 5.388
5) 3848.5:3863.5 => 8.653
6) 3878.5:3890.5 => 6.088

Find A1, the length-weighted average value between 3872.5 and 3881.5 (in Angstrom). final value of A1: 8.58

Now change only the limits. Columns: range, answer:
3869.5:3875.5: 8.88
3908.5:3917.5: 10.2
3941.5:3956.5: 9.18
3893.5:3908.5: 9.12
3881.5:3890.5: 7.14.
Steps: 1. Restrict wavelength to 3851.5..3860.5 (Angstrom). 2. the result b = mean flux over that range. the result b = 9.08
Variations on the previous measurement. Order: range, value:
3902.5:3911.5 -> 9.93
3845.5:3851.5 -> 9.69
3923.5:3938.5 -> 7.44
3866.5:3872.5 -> 9.71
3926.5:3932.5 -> 7.71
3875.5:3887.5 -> 7.49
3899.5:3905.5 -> 9.3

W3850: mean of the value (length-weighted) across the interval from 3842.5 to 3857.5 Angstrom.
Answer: 9.05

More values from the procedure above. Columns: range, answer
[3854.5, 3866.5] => 8.94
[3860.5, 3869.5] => 9.37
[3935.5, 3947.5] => 8.89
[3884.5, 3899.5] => 7.77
